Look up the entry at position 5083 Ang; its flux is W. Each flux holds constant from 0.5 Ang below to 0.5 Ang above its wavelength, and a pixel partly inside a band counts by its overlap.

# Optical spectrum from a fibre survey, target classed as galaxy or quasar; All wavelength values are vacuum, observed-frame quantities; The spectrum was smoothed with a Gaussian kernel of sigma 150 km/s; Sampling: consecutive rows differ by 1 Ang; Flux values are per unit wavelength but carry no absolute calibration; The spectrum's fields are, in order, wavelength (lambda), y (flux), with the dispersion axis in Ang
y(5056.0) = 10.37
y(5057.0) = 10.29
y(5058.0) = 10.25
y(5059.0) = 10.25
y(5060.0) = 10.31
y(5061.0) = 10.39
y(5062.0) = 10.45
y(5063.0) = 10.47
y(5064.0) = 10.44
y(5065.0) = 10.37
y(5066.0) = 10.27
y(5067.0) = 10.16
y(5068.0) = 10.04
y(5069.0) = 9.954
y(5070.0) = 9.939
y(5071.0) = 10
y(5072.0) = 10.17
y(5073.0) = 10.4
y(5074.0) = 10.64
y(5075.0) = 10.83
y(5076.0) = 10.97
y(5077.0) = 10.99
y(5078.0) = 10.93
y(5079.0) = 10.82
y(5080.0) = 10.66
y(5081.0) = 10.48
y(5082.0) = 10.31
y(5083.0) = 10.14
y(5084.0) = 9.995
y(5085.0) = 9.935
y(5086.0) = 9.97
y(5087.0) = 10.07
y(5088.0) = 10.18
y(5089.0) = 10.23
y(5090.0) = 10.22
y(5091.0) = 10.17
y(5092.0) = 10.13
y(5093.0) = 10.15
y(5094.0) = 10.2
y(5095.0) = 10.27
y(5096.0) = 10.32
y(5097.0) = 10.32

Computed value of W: 10.14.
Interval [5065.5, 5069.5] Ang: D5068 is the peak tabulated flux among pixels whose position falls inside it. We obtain 10.27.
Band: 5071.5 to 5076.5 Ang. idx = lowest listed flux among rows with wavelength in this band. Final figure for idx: 10.17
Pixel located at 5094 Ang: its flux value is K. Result 10.2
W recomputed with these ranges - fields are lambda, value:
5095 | 10.27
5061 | 10.39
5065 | 10.37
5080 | 10.66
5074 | 10.64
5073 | 10.4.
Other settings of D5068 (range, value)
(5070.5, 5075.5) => 10.83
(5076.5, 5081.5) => 10.99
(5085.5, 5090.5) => 10.23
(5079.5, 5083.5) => 10.66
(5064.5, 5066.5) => 10.37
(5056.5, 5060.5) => 10.31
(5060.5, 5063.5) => 10.47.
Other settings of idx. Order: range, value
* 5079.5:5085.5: 9.935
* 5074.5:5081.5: 10.48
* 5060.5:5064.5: 10.39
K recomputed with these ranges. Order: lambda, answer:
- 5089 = 10.23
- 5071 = 10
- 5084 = 9.995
